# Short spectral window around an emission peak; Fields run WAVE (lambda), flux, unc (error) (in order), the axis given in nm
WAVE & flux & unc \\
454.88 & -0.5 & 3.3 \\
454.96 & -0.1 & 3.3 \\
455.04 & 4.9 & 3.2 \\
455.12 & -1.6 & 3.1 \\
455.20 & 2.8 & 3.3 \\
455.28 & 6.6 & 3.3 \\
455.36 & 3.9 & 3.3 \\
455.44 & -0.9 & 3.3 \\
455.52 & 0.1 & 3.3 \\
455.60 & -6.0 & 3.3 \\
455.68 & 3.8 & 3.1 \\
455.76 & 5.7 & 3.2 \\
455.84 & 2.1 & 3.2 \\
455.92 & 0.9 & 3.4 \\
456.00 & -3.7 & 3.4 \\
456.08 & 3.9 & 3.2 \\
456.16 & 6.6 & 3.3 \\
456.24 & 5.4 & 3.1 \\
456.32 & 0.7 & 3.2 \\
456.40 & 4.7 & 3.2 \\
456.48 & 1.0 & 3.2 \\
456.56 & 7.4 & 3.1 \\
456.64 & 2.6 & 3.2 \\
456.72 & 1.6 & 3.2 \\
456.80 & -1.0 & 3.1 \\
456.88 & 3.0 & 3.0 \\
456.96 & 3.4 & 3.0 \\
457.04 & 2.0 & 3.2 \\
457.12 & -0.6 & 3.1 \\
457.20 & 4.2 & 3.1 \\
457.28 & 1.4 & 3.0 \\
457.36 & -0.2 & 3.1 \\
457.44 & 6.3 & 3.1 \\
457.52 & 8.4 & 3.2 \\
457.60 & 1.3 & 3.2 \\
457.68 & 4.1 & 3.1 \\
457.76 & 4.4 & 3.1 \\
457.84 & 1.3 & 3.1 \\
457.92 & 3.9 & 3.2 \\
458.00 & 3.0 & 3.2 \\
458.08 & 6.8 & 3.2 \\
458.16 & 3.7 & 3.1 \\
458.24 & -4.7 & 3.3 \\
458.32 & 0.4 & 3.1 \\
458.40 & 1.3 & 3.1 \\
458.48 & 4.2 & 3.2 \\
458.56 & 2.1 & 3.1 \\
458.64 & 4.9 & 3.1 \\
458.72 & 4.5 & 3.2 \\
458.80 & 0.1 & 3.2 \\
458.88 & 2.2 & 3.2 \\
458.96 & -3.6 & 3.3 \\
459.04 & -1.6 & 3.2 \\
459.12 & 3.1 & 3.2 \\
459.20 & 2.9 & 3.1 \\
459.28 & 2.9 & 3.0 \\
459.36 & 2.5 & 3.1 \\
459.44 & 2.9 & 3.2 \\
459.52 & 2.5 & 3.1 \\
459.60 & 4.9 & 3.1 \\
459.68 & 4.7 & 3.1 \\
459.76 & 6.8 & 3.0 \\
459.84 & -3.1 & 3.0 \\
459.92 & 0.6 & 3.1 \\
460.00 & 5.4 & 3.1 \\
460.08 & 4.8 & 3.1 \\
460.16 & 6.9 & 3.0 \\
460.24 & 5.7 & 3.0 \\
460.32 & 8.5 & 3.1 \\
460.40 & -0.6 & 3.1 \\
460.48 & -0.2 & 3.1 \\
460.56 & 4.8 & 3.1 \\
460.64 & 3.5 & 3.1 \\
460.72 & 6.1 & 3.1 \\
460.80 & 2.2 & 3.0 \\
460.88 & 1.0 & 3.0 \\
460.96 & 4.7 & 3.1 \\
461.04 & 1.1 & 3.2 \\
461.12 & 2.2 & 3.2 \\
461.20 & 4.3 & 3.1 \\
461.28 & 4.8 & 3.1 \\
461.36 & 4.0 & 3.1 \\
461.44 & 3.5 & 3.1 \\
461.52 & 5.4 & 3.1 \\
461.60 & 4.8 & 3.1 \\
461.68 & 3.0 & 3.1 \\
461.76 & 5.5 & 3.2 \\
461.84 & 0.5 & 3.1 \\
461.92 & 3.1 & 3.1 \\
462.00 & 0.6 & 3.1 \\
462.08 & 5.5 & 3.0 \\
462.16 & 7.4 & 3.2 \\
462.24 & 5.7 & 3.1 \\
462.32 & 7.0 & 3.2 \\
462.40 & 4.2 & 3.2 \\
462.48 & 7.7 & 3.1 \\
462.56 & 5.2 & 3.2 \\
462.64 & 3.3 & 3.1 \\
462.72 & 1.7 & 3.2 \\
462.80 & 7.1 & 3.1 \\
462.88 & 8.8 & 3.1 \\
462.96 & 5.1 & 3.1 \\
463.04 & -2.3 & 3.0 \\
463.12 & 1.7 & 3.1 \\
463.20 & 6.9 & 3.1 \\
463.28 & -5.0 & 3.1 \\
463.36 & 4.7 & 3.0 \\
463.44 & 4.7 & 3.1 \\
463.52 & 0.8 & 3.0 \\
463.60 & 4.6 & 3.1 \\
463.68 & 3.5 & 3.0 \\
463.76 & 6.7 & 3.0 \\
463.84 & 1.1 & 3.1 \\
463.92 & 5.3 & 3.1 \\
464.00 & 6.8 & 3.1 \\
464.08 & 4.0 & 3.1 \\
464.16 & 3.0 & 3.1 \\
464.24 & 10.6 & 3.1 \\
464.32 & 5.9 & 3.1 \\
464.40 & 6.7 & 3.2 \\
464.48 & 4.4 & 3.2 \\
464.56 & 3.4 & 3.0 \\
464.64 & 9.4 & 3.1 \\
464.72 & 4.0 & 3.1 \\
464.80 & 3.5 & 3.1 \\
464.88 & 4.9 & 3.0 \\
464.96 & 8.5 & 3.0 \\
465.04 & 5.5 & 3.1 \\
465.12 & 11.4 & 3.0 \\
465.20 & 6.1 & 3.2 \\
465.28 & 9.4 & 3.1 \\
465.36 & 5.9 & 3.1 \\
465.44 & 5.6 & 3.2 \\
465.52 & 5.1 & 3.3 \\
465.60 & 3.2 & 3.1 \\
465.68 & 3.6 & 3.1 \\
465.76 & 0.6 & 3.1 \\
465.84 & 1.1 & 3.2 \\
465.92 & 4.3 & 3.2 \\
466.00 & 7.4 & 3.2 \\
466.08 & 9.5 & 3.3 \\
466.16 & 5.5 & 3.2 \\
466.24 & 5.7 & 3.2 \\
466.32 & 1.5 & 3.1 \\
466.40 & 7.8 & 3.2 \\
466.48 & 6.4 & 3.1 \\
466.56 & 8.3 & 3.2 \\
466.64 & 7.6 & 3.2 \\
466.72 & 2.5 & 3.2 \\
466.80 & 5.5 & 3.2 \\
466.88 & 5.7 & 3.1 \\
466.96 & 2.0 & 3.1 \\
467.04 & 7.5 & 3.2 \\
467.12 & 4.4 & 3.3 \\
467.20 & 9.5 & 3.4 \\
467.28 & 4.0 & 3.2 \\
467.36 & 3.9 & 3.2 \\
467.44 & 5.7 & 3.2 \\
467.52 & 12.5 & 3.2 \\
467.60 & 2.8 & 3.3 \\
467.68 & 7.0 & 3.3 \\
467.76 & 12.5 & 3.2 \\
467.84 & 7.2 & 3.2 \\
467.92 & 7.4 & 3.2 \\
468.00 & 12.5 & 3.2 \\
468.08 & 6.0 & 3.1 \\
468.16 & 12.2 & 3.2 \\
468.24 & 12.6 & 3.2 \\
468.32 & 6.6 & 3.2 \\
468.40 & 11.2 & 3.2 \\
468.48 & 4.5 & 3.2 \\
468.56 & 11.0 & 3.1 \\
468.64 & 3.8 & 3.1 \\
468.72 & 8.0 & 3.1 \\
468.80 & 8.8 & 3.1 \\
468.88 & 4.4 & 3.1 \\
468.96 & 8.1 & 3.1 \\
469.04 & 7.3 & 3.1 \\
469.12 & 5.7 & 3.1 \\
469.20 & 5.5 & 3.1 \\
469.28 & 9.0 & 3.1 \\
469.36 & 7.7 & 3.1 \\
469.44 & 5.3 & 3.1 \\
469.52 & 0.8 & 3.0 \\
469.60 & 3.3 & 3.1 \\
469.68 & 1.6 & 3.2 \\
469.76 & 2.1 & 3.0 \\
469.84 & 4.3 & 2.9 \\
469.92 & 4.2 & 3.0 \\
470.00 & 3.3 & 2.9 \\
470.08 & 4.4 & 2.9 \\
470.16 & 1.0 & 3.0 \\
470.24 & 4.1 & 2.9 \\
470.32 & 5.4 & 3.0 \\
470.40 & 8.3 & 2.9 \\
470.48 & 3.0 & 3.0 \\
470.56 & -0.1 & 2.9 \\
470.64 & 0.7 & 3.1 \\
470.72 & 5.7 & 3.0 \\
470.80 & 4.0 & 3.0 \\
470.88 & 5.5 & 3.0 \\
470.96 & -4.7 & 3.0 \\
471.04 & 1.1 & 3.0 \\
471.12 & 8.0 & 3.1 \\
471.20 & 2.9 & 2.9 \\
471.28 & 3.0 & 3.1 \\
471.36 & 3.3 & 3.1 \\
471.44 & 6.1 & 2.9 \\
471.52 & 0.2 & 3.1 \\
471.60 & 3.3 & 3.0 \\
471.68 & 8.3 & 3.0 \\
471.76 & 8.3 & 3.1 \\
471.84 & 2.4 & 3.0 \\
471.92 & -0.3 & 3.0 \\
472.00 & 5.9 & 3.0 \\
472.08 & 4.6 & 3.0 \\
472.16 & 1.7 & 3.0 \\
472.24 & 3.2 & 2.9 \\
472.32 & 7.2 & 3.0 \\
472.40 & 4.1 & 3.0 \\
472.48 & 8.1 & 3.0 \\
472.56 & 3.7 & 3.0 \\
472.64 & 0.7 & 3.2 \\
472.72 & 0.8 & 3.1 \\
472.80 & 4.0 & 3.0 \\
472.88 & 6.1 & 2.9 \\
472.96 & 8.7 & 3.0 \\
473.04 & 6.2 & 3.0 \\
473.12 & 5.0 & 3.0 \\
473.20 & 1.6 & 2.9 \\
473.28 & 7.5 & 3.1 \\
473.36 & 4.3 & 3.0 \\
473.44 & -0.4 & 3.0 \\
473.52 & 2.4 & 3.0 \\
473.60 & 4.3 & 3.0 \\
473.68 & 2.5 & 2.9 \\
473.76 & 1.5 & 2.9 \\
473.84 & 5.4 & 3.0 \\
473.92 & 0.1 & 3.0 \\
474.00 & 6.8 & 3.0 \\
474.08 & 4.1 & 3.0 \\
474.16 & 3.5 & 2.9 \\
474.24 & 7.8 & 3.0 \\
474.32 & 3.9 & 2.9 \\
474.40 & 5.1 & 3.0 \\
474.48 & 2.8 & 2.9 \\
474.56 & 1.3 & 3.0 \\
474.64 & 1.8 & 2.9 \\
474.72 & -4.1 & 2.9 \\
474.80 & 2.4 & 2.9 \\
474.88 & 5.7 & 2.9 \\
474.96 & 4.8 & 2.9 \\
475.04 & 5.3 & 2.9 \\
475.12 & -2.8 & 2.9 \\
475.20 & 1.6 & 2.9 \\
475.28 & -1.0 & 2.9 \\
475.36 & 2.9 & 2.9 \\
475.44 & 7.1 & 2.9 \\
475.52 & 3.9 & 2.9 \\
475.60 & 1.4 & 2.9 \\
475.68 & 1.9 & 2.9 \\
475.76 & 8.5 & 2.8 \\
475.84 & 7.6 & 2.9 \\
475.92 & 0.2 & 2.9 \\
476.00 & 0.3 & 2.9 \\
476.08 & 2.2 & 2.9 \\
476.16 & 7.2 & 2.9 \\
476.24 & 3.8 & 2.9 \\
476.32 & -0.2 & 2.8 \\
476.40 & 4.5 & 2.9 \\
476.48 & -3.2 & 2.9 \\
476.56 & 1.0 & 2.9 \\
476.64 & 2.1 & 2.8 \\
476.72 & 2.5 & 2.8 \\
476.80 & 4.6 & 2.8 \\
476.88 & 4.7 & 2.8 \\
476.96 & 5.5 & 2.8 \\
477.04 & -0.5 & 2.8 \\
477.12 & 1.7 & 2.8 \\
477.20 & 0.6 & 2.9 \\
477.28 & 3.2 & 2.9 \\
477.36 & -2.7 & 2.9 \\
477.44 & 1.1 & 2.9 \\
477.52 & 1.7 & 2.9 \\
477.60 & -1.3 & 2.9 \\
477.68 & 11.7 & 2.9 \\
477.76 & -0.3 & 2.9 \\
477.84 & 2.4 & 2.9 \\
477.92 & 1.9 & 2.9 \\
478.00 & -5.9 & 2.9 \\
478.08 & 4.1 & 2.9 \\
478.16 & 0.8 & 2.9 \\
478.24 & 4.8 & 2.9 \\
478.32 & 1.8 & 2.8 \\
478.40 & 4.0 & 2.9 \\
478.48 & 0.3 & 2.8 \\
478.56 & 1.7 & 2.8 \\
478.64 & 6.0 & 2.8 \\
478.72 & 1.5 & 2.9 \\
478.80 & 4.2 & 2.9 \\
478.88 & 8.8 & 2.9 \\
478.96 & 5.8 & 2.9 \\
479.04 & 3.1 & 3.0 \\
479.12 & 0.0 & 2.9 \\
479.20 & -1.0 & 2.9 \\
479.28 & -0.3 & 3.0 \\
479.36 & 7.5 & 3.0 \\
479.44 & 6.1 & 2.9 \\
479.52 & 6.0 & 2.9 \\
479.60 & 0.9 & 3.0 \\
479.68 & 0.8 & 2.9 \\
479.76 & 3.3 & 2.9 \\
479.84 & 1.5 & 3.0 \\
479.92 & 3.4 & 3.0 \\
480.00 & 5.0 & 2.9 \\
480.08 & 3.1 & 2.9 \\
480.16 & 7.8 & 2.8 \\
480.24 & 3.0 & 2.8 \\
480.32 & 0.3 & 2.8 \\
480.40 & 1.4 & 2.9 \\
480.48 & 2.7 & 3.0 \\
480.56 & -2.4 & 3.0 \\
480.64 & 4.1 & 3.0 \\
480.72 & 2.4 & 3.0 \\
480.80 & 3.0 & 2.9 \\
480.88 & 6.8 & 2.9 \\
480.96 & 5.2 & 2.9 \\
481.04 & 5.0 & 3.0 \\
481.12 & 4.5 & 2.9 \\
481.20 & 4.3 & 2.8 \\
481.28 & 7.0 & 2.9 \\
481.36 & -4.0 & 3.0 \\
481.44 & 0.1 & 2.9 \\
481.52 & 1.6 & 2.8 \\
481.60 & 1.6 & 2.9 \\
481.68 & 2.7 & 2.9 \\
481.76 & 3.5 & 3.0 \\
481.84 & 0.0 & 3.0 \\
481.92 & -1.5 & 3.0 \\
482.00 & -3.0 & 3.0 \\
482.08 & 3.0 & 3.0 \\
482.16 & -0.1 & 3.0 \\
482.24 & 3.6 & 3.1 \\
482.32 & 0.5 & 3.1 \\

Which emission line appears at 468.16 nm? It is C III]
